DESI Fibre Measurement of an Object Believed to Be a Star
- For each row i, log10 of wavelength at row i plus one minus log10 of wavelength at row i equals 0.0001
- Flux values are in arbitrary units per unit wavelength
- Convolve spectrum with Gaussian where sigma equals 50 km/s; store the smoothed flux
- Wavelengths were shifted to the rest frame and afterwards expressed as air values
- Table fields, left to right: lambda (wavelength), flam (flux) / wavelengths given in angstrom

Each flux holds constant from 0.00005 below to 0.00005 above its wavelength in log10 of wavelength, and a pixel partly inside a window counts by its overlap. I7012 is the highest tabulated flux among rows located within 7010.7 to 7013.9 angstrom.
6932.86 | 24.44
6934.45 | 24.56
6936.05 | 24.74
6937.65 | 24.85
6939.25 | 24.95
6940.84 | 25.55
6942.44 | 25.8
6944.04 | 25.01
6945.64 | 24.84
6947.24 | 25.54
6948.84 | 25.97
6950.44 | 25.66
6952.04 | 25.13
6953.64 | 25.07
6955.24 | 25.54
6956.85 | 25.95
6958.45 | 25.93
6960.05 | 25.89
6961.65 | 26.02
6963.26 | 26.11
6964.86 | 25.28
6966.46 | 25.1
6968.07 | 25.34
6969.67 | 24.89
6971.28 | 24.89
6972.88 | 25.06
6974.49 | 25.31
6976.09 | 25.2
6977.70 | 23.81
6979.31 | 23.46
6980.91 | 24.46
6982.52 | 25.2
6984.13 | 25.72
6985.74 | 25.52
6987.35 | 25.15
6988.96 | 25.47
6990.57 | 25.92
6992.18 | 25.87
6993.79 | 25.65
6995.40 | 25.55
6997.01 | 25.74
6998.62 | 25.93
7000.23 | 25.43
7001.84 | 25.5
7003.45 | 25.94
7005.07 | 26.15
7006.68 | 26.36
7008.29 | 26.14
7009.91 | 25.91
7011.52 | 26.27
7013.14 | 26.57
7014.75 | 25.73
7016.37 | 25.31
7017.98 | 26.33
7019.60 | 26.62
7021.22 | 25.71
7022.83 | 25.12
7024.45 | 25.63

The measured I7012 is 26.57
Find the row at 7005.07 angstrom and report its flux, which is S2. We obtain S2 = 26.15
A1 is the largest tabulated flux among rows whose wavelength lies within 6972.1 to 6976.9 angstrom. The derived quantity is 25.31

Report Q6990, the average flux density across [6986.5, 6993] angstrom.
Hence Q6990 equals 25.6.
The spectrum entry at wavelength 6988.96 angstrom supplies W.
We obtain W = 25.47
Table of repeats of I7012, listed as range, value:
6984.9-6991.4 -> 25.92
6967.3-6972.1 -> 25.34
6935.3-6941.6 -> 25.55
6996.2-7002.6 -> 25.93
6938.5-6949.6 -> 25.97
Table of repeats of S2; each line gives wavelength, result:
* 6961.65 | 26.02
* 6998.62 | 25.93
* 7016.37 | 25.31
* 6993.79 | 25.65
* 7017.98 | 26.33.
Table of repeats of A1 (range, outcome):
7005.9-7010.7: 26.36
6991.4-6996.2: 25.87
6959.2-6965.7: 26.11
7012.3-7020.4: 26.62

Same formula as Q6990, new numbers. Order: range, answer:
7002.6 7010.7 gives 26.1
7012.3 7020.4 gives 26.1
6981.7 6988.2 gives 25.4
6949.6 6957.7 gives 25.5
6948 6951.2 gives 25.8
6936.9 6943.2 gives 25.3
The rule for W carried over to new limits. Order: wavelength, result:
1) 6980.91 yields 24.46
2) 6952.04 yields 25.13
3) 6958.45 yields 25.93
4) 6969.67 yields 24.89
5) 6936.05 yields 24.74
